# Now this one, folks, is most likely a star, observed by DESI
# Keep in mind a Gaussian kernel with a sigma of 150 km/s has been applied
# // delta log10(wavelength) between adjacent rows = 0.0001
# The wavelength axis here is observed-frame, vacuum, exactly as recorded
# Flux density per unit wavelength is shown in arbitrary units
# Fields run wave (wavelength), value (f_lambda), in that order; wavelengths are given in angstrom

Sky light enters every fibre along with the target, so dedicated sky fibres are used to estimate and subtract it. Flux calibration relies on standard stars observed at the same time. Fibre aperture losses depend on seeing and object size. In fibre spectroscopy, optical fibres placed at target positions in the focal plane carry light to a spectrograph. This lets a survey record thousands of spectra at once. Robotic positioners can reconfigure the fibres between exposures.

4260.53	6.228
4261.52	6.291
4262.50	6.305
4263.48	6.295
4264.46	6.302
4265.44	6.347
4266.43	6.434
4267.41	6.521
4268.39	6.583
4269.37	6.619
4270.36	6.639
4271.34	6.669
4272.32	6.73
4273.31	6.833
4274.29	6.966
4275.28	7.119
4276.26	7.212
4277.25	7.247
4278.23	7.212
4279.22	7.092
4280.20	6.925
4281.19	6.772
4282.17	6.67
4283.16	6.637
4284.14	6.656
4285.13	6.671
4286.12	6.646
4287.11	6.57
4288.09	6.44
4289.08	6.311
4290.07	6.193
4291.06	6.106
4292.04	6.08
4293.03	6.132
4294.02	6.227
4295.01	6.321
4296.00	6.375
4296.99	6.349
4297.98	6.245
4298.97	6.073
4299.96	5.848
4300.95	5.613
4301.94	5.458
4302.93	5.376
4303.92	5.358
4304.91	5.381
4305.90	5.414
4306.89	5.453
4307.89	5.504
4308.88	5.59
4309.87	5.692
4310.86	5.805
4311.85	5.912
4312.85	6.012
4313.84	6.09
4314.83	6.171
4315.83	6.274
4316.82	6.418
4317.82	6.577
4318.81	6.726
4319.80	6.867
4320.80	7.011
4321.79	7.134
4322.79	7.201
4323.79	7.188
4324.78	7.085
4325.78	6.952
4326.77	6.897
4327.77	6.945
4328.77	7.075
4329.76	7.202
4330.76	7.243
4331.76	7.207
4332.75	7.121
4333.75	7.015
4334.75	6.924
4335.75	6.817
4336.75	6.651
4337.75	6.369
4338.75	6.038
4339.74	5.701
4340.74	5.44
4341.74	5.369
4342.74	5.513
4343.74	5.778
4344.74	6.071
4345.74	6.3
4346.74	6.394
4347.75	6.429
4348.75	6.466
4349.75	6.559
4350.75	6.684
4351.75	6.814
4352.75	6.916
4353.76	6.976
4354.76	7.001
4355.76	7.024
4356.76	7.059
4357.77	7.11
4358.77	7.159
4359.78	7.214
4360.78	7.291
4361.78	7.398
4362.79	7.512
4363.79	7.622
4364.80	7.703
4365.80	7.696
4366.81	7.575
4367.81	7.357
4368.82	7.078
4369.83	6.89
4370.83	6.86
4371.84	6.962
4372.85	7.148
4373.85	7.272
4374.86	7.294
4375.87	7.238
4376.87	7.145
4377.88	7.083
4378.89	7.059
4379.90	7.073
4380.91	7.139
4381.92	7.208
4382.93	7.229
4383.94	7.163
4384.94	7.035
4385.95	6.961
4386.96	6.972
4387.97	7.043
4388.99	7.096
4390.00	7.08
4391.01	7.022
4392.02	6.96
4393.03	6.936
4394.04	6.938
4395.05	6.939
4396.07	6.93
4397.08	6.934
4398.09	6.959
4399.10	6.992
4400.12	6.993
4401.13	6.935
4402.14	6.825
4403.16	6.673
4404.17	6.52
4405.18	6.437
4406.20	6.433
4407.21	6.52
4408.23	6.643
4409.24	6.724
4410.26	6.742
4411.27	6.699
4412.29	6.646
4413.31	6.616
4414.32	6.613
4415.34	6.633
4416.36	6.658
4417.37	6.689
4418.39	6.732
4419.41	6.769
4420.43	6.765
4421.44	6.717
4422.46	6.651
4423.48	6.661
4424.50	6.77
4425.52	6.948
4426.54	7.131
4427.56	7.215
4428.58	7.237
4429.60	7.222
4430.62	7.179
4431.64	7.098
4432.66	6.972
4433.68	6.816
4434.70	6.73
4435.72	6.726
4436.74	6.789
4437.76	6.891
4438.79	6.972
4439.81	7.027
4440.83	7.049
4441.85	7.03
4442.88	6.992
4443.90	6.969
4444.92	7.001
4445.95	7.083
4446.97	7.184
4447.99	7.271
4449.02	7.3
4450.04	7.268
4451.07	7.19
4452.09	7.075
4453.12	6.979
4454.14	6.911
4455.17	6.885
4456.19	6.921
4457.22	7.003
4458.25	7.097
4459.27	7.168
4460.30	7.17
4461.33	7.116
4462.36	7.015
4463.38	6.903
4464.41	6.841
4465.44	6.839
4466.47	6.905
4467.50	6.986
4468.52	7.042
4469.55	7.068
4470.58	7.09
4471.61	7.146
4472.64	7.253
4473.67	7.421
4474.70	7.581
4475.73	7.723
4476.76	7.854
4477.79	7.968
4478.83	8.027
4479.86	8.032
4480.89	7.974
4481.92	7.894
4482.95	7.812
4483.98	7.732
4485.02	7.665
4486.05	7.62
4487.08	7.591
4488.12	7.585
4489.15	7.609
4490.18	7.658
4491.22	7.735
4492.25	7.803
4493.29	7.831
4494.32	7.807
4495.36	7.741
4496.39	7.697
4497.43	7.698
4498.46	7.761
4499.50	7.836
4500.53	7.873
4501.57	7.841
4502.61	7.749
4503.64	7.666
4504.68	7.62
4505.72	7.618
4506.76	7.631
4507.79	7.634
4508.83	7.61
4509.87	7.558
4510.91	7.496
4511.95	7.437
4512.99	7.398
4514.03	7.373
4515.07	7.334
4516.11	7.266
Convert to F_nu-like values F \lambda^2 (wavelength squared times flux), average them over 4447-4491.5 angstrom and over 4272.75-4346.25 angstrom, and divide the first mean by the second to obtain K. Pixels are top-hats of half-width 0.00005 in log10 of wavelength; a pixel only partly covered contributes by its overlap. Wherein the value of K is 1.23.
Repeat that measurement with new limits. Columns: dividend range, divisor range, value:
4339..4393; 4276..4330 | 1.11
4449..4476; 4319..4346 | 1.14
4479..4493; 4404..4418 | 1.21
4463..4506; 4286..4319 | 1.37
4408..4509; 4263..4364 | 1.19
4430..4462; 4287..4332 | 1.19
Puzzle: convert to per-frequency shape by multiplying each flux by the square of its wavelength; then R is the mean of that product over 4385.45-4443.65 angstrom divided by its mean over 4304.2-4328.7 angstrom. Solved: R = 1.1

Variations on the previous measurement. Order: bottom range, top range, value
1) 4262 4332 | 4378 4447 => 1.13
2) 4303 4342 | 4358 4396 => 1.15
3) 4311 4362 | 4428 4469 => 1.11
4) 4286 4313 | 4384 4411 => 1.21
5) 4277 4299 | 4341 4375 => 1.09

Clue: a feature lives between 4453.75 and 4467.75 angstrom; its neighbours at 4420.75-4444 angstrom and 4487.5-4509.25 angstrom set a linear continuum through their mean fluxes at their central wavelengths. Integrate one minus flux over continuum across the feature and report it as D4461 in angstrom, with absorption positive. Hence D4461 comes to 0.6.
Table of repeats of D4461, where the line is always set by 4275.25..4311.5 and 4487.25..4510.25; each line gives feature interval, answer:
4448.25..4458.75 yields 0.44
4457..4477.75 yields 0.83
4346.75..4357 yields -0.18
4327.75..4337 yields -0.75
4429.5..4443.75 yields 0.59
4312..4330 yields -0.90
